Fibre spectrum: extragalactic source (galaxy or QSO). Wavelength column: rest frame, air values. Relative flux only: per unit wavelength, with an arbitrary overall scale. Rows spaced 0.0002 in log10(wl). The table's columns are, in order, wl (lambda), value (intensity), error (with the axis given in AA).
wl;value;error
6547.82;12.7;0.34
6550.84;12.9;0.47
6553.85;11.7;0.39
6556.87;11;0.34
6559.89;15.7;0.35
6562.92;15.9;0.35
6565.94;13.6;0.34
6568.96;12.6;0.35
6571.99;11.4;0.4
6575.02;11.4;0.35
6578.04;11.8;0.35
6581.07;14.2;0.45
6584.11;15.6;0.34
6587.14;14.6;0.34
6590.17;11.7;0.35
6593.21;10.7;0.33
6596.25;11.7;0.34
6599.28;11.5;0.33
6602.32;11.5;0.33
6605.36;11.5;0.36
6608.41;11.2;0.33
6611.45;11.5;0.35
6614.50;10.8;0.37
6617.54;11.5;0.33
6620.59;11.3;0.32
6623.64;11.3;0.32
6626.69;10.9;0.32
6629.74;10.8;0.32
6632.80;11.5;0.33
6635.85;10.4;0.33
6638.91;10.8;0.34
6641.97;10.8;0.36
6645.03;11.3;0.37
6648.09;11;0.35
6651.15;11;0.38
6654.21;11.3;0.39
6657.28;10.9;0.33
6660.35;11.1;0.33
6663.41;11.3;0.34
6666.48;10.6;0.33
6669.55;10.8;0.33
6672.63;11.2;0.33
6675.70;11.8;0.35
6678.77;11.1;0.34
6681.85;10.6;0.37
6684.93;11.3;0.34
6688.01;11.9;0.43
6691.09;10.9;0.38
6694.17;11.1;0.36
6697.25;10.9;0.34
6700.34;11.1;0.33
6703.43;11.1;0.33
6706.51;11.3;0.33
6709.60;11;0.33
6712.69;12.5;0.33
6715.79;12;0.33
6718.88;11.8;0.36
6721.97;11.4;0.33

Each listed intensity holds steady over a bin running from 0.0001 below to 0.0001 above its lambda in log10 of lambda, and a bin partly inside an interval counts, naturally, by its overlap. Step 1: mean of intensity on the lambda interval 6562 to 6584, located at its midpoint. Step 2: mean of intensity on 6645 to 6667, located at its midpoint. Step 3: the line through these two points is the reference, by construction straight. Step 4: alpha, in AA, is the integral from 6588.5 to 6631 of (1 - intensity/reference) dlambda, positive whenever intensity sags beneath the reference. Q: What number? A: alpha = 3.1 AA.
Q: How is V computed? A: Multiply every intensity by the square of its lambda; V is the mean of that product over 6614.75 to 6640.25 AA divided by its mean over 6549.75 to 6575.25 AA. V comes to 0.87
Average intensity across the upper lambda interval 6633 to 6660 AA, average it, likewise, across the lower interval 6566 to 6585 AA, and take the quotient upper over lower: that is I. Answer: 0.9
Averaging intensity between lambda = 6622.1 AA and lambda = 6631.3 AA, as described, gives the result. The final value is 11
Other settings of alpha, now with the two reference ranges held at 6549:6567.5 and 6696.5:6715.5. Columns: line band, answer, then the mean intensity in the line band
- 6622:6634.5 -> 1.35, 11.1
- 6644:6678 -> 2.52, 11.1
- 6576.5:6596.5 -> 0.13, 13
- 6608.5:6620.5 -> 1.33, 11.3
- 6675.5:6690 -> 0.52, 11.3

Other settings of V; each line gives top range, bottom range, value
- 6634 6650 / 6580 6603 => 0.87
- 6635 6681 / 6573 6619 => 0.93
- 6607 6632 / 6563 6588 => 0.85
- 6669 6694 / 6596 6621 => 1.01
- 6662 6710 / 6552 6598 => 0.89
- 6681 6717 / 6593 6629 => 1.03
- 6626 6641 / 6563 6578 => 0.88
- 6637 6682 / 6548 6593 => 0.87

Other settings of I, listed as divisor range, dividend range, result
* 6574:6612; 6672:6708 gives 0.91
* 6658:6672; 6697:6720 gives 1.05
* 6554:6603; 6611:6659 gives 0.86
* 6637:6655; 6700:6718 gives 1.05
